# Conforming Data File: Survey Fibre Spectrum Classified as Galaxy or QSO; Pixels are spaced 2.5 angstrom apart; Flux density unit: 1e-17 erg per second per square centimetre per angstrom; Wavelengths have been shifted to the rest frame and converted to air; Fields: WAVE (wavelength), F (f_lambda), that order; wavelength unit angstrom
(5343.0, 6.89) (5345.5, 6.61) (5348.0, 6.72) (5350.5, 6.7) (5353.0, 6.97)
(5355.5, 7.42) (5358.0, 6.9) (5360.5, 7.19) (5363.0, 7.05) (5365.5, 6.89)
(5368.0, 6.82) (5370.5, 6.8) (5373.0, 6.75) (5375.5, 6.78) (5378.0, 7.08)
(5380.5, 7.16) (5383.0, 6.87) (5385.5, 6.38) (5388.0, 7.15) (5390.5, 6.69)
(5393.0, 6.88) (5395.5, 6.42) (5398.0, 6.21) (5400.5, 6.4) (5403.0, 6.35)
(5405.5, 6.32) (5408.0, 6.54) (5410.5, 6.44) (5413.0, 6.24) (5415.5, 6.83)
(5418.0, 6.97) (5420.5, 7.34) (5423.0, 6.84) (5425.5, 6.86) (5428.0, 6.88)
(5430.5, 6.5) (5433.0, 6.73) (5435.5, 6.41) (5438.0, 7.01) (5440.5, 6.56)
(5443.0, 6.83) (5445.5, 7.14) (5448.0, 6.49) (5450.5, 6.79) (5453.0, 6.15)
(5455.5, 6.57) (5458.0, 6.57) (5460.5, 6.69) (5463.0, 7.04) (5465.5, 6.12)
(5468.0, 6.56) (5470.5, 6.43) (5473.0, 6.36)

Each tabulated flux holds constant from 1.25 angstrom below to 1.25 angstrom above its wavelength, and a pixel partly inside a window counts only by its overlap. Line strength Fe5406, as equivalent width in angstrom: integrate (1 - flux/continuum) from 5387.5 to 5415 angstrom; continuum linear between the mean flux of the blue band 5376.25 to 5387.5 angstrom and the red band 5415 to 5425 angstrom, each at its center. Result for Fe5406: 1.7 angstrom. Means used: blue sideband 6.89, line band 6.5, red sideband 7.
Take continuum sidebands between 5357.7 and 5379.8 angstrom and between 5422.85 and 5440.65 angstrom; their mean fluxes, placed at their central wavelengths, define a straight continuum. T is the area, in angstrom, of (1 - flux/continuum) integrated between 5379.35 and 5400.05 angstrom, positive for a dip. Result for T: 0.46 angstrom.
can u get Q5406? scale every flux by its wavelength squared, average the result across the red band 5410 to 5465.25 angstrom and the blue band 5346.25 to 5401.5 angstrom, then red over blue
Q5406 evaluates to 1.01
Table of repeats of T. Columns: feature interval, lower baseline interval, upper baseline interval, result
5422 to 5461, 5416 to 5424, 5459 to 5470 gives 0.76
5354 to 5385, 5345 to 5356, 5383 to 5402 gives -0.98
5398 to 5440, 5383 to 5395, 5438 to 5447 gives 1.02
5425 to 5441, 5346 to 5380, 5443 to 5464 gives 0.08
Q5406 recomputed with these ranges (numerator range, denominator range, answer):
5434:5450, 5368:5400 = 1.02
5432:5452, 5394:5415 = 1.07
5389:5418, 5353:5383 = 0.95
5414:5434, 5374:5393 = 1.01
